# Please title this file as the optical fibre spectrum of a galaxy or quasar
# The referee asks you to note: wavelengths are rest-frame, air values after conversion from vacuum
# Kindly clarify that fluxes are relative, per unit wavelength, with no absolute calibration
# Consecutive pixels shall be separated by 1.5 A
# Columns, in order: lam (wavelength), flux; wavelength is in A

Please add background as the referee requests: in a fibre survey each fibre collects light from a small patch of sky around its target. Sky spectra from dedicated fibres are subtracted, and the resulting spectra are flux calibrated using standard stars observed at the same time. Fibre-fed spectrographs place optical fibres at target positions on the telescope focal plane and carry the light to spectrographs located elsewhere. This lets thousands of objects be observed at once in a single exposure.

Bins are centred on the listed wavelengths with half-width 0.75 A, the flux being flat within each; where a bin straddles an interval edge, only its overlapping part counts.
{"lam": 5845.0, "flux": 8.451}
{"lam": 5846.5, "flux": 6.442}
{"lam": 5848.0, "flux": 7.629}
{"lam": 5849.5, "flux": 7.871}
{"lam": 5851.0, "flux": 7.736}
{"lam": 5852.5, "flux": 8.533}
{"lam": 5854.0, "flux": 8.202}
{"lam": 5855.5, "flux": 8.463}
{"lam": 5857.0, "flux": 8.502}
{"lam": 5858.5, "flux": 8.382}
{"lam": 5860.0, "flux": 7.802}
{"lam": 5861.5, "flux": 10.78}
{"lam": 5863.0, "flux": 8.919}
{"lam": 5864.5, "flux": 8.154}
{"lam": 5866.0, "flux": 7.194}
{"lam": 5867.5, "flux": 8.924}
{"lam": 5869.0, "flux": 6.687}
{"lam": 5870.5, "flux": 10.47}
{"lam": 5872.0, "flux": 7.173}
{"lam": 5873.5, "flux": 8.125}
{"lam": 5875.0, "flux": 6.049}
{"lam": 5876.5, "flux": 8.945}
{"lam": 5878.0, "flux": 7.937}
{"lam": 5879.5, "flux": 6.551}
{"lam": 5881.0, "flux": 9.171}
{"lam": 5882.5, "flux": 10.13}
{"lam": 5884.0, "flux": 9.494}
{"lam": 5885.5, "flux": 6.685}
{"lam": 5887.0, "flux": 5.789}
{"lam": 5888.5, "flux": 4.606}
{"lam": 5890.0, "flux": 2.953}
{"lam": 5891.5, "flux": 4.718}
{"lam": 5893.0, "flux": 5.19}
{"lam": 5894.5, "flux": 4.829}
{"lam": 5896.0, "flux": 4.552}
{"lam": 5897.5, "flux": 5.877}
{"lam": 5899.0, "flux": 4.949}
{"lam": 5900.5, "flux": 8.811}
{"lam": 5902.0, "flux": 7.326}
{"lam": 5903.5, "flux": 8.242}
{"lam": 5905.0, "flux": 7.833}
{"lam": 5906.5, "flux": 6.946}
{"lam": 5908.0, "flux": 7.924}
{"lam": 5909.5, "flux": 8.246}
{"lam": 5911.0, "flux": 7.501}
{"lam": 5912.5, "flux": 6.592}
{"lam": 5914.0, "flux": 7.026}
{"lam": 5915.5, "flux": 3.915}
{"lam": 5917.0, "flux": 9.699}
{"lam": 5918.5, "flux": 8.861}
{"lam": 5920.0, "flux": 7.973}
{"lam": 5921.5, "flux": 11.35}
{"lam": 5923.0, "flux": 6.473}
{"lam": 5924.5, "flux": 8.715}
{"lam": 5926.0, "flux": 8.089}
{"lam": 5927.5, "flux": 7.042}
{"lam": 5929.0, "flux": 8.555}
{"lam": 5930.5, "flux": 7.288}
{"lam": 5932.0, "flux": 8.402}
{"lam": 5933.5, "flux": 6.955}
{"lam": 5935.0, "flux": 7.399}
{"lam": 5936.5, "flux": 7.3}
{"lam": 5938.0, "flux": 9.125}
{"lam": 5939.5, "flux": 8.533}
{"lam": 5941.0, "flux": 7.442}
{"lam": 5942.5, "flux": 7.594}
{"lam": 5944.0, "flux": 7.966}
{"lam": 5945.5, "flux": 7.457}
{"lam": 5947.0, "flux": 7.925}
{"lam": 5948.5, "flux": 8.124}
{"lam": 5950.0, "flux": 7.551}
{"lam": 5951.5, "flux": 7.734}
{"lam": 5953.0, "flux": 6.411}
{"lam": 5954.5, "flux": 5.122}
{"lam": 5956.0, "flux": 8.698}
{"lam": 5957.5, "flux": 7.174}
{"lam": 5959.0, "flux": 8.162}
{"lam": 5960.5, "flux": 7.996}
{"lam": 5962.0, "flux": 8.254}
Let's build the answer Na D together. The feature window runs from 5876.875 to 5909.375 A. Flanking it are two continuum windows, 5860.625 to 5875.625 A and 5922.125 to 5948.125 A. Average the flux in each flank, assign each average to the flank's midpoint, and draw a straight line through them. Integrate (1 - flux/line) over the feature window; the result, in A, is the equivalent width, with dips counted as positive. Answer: 5.4 A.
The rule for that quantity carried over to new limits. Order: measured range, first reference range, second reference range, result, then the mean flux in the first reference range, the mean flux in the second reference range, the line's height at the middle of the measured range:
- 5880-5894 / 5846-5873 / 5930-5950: 2.8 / 8.23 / 7.81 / 8.09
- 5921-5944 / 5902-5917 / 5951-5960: -2.3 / 7.27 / 7.22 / 7.25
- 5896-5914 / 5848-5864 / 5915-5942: 2.1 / 8.47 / 7.98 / 8.14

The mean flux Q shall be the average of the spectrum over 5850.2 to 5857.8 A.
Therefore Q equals 8.29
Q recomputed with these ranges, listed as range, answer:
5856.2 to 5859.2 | 8.44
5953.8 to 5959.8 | 7.31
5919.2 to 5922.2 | 9.62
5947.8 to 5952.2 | 7.8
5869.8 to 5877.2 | 8.13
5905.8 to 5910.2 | 7.71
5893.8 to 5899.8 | 5.08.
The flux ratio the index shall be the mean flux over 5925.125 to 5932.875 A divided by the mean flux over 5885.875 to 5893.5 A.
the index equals 1.7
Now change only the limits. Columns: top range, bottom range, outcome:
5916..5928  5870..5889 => 1.09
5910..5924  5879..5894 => 1.19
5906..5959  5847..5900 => 1.04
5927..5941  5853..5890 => 0.99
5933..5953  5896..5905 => 1.12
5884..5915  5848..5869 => 0.77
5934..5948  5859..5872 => 0.92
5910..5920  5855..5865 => 0.84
